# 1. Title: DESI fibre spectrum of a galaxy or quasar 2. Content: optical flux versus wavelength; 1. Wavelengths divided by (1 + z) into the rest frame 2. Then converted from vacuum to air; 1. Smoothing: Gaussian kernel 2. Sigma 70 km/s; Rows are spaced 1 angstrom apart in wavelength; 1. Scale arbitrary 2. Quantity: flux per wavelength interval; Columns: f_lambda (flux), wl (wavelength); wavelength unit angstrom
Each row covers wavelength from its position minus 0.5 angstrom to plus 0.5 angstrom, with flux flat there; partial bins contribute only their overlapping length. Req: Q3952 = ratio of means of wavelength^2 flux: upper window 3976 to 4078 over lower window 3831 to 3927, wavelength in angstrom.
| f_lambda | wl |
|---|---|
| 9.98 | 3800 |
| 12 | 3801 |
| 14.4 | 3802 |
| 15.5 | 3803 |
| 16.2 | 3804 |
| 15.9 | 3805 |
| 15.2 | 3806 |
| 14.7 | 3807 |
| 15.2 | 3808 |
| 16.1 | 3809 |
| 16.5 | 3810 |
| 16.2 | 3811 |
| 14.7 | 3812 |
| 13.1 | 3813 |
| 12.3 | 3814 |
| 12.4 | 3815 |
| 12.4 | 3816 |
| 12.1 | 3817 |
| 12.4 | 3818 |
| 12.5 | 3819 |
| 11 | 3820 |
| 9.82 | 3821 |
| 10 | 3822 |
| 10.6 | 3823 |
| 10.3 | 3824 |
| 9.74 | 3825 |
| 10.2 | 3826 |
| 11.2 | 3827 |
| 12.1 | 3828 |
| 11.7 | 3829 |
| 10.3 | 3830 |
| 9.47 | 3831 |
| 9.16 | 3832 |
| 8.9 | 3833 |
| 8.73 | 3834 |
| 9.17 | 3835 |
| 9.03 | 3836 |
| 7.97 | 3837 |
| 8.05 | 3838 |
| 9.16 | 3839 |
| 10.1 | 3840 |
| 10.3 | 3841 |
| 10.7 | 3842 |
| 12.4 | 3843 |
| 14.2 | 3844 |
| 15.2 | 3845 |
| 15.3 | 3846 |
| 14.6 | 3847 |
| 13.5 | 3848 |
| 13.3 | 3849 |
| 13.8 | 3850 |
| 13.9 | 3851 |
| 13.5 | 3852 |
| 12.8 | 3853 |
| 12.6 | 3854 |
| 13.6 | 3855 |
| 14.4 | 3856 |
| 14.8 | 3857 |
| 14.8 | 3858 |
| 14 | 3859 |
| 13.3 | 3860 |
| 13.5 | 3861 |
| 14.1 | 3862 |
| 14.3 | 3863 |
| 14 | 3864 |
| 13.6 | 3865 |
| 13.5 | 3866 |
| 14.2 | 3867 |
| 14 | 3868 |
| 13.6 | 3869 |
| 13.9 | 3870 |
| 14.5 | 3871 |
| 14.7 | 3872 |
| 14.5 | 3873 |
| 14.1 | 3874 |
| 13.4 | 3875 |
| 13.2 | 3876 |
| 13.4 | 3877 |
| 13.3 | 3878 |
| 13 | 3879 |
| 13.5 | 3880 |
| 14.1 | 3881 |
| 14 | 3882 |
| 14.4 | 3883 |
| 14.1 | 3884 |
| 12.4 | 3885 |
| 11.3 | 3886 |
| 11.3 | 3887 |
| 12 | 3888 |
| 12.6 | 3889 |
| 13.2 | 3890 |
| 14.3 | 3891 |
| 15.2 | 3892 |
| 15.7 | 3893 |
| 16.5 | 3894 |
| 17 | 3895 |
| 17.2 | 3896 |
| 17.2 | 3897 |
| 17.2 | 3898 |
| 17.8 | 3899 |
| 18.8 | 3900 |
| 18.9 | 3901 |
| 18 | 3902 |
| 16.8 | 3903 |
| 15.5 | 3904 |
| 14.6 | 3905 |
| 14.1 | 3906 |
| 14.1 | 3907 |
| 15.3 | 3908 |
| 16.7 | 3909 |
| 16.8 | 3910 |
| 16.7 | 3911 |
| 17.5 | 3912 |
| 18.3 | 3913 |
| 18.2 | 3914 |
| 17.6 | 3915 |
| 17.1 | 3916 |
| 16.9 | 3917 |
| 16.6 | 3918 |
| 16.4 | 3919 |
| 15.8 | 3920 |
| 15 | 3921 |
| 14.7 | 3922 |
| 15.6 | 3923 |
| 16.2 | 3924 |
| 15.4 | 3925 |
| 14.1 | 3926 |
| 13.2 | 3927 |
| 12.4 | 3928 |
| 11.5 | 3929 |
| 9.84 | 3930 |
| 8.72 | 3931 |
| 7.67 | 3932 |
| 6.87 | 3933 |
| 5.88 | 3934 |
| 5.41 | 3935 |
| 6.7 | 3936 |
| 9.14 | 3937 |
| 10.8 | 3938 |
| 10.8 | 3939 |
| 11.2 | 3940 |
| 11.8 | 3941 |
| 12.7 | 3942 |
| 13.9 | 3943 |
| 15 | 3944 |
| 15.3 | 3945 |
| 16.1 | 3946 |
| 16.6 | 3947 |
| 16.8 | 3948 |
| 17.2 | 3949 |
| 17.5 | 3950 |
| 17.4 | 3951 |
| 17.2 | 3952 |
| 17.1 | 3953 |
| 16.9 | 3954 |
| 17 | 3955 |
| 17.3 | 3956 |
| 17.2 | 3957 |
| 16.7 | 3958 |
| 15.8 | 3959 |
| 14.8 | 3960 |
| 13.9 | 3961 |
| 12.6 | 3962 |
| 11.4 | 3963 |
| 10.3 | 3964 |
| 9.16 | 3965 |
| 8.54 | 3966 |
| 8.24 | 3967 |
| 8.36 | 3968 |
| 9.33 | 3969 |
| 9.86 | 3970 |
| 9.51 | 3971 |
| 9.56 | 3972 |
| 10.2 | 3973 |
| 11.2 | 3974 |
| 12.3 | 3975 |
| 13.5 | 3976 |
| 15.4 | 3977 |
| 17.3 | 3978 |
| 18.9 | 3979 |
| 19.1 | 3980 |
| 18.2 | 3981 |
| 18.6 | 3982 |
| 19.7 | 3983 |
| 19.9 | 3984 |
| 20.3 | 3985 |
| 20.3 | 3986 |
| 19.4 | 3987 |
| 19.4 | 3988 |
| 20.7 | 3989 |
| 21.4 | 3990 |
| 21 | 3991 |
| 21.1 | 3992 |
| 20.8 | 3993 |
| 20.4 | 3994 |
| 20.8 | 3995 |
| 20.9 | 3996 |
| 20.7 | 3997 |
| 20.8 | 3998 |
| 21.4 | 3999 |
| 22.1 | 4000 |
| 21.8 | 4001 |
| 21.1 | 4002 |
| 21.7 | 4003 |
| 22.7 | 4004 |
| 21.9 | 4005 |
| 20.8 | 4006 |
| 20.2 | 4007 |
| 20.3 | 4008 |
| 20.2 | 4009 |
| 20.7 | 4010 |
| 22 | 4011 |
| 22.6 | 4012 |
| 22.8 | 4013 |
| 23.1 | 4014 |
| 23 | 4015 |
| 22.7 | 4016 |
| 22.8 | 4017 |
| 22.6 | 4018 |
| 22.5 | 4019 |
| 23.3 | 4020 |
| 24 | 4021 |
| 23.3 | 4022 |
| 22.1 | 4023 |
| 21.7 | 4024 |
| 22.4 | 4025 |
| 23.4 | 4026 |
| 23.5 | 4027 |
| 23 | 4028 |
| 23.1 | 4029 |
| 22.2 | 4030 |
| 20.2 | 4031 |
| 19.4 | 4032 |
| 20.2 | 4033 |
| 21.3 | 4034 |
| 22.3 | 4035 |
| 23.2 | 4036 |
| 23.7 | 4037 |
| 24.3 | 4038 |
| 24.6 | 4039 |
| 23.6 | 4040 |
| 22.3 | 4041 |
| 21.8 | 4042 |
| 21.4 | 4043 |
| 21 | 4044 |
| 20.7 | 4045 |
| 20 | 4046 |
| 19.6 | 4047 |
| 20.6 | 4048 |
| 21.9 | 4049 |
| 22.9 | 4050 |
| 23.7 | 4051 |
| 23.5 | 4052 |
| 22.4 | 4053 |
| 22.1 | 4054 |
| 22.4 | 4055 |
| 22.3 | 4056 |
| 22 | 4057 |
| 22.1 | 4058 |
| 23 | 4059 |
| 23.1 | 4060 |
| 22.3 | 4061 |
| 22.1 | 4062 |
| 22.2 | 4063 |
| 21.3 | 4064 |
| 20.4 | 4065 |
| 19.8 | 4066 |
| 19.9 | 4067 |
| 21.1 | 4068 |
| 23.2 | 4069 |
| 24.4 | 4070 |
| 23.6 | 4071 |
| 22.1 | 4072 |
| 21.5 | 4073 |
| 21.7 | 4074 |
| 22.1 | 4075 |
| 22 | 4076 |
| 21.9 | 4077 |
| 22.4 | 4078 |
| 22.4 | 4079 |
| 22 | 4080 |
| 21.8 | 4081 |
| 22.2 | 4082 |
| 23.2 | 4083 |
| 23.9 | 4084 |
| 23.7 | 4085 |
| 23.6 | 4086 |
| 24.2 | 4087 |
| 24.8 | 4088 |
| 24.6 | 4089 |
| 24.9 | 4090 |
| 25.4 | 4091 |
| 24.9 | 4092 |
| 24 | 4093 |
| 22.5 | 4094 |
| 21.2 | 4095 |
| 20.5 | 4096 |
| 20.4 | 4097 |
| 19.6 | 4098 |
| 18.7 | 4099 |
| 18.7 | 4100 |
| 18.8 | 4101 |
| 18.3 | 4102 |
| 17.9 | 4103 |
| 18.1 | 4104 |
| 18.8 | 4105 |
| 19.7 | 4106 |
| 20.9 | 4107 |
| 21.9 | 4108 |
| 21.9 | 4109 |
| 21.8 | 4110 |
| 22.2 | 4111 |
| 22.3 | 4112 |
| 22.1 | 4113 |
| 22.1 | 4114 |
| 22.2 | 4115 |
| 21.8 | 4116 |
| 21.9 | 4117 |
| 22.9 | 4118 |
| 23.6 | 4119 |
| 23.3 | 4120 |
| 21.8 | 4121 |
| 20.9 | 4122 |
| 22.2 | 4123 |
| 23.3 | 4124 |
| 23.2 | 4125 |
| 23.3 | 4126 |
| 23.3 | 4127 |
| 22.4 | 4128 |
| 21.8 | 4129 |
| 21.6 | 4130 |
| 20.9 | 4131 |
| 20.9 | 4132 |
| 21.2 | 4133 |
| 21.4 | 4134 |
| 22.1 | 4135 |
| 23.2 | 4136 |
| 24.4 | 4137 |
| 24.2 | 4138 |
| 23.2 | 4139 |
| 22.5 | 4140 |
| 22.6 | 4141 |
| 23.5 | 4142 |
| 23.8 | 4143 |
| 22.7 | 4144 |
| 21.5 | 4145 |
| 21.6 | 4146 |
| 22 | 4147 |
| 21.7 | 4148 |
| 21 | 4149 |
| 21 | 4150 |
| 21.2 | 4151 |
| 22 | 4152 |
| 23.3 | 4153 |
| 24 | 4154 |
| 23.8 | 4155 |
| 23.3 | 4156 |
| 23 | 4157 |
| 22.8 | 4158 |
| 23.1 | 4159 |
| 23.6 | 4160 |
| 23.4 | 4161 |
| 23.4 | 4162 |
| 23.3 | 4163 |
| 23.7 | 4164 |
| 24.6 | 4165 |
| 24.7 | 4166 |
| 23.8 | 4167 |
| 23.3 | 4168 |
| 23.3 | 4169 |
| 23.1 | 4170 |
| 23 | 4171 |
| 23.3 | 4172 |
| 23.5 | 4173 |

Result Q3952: 1.6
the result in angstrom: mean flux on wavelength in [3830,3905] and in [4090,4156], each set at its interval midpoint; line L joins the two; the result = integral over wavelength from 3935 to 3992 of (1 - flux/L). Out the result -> 6.8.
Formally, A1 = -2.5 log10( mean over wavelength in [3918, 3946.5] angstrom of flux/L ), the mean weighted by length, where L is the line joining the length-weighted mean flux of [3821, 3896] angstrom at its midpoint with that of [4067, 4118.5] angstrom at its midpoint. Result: 0.27 mag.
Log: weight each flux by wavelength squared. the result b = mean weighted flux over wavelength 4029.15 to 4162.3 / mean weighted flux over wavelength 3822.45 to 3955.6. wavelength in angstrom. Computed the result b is 1.8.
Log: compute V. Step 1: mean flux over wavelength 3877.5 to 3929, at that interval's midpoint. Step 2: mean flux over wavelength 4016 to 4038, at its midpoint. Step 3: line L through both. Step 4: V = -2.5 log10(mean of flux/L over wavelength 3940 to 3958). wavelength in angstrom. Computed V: 0.13 mag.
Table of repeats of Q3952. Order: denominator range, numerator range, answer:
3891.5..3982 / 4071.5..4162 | 1.70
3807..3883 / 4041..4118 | 1.94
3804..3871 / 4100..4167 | 2.04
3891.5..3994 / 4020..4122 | 1.57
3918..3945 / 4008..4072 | 1.96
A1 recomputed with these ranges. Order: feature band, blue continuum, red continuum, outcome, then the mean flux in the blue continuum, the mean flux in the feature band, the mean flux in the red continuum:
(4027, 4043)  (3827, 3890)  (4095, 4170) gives -0.19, 12.7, 22.4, 22.1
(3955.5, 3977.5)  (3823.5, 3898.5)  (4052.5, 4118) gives 0.38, 13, 12.1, 21.9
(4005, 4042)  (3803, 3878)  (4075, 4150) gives -0.17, 12.8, 22.3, 22.1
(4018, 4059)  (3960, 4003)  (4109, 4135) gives -0.19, 16.5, 22.3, 22.2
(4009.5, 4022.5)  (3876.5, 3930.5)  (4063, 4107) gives -0.18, 15.2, 22.7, 21.8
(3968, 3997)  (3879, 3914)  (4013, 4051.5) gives 0.17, 15.4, 17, 22.3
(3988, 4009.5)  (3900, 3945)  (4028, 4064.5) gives -0.12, 13.9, 21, 22.1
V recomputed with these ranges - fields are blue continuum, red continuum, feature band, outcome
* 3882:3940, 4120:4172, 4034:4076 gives -0.14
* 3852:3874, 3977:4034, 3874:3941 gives 0.15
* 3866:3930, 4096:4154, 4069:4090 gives -0.13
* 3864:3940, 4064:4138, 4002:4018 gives -0.19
